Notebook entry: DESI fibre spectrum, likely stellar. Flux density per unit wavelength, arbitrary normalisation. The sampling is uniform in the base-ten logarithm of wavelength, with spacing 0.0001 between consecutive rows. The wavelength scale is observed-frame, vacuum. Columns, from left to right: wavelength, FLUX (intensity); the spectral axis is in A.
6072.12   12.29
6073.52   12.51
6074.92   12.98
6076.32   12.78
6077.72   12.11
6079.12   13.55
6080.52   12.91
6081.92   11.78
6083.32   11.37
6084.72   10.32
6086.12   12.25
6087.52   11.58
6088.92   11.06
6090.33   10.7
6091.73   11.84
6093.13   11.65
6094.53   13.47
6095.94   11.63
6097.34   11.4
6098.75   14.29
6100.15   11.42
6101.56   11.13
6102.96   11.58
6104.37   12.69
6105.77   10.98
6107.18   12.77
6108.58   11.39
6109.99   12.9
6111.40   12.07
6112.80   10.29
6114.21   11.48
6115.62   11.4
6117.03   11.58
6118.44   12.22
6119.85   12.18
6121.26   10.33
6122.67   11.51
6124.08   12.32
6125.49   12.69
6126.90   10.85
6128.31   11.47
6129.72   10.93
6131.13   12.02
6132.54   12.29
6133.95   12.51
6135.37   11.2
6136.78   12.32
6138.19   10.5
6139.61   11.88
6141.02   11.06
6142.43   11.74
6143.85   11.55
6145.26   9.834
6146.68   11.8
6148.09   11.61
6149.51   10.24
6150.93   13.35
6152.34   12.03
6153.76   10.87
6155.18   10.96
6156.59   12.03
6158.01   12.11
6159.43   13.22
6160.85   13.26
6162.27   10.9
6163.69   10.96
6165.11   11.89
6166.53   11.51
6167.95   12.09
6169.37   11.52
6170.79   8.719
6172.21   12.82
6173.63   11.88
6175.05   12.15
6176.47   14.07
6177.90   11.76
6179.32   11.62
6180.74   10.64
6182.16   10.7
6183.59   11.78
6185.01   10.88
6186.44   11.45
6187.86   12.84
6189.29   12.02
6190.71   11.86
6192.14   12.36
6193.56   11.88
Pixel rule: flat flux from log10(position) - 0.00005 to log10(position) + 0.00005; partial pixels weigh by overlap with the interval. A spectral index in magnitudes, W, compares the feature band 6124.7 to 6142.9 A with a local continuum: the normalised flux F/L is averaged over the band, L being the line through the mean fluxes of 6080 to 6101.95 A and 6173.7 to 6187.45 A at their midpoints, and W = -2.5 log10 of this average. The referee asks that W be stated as 0.01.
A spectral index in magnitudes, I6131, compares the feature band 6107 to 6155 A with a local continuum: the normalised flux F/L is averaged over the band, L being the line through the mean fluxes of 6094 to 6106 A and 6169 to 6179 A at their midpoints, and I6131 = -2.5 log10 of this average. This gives 0.04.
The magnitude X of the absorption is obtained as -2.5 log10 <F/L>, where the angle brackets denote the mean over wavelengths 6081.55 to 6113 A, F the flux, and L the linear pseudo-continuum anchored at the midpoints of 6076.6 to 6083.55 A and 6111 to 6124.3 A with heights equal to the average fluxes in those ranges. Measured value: 0.02 mag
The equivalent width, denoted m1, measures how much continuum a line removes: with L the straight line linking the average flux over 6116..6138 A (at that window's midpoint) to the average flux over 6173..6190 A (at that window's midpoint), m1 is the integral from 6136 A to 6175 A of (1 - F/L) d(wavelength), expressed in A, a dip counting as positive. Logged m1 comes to 0.6 A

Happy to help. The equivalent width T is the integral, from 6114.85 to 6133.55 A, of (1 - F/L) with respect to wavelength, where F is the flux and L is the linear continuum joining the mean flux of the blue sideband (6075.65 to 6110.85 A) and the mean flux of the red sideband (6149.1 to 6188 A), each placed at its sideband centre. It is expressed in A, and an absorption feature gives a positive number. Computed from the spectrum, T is 0.29 A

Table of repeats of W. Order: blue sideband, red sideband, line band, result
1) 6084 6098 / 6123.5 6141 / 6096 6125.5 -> -0.01 mag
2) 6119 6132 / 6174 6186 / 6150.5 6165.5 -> -0.03 mag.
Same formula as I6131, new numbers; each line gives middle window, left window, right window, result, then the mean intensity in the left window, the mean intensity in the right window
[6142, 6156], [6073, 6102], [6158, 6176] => 0.04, 12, 11.8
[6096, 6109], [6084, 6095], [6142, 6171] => -0.04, 11.6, 11.6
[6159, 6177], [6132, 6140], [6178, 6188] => -0.04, 11.8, 11.4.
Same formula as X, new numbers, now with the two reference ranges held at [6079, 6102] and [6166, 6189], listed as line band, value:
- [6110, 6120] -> 0.01 mag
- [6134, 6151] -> 0.03 mag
